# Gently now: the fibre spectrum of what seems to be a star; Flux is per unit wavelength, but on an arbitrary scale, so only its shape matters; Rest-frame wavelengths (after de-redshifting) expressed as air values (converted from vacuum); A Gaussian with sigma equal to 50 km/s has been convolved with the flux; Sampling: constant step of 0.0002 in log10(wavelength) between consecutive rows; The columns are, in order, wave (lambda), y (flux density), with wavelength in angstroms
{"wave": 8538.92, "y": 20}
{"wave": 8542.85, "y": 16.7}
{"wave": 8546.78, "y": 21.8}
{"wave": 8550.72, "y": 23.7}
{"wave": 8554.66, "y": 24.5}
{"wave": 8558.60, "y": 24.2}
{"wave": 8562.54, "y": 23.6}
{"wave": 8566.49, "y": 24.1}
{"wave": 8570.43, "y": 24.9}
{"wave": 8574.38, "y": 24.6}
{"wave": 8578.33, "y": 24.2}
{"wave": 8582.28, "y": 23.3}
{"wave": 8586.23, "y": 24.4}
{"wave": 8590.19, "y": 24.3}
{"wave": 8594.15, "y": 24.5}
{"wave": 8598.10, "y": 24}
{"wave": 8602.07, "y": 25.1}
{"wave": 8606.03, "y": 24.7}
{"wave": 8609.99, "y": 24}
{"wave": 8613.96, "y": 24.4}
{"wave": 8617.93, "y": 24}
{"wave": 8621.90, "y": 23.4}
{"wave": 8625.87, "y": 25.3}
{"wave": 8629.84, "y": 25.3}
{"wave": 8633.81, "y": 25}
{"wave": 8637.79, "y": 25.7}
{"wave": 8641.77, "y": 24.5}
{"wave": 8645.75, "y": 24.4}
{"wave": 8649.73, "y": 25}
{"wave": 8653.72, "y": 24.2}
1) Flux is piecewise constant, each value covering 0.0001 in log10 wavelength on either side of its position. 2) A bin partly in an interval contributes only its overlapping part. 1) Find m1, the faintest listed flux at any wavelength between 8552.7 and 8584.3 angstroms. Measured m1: 23.3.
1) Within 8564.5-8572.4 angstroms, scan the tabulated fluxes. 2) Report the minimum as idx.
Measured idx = 24.1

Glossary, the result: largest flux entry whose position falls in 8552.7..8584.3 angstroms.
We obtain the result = 24.9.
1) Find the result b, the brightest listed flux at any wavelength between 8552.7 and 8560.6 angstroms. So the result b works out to 24.5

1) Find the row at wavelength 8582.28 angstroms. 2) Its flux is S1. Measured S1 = 23.3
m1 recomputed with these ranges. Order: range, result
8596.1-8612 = 24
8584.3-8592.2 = 24.3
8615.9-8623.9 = 23.4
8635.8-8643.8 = 24.5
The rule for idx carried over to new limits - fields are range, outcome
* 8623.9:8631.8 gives 25.3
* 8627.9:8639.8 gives 25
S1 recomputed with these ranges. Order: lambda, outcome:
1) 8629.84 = 25.3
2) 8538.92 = 20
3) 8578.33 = 24.2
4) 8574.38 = 24.6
